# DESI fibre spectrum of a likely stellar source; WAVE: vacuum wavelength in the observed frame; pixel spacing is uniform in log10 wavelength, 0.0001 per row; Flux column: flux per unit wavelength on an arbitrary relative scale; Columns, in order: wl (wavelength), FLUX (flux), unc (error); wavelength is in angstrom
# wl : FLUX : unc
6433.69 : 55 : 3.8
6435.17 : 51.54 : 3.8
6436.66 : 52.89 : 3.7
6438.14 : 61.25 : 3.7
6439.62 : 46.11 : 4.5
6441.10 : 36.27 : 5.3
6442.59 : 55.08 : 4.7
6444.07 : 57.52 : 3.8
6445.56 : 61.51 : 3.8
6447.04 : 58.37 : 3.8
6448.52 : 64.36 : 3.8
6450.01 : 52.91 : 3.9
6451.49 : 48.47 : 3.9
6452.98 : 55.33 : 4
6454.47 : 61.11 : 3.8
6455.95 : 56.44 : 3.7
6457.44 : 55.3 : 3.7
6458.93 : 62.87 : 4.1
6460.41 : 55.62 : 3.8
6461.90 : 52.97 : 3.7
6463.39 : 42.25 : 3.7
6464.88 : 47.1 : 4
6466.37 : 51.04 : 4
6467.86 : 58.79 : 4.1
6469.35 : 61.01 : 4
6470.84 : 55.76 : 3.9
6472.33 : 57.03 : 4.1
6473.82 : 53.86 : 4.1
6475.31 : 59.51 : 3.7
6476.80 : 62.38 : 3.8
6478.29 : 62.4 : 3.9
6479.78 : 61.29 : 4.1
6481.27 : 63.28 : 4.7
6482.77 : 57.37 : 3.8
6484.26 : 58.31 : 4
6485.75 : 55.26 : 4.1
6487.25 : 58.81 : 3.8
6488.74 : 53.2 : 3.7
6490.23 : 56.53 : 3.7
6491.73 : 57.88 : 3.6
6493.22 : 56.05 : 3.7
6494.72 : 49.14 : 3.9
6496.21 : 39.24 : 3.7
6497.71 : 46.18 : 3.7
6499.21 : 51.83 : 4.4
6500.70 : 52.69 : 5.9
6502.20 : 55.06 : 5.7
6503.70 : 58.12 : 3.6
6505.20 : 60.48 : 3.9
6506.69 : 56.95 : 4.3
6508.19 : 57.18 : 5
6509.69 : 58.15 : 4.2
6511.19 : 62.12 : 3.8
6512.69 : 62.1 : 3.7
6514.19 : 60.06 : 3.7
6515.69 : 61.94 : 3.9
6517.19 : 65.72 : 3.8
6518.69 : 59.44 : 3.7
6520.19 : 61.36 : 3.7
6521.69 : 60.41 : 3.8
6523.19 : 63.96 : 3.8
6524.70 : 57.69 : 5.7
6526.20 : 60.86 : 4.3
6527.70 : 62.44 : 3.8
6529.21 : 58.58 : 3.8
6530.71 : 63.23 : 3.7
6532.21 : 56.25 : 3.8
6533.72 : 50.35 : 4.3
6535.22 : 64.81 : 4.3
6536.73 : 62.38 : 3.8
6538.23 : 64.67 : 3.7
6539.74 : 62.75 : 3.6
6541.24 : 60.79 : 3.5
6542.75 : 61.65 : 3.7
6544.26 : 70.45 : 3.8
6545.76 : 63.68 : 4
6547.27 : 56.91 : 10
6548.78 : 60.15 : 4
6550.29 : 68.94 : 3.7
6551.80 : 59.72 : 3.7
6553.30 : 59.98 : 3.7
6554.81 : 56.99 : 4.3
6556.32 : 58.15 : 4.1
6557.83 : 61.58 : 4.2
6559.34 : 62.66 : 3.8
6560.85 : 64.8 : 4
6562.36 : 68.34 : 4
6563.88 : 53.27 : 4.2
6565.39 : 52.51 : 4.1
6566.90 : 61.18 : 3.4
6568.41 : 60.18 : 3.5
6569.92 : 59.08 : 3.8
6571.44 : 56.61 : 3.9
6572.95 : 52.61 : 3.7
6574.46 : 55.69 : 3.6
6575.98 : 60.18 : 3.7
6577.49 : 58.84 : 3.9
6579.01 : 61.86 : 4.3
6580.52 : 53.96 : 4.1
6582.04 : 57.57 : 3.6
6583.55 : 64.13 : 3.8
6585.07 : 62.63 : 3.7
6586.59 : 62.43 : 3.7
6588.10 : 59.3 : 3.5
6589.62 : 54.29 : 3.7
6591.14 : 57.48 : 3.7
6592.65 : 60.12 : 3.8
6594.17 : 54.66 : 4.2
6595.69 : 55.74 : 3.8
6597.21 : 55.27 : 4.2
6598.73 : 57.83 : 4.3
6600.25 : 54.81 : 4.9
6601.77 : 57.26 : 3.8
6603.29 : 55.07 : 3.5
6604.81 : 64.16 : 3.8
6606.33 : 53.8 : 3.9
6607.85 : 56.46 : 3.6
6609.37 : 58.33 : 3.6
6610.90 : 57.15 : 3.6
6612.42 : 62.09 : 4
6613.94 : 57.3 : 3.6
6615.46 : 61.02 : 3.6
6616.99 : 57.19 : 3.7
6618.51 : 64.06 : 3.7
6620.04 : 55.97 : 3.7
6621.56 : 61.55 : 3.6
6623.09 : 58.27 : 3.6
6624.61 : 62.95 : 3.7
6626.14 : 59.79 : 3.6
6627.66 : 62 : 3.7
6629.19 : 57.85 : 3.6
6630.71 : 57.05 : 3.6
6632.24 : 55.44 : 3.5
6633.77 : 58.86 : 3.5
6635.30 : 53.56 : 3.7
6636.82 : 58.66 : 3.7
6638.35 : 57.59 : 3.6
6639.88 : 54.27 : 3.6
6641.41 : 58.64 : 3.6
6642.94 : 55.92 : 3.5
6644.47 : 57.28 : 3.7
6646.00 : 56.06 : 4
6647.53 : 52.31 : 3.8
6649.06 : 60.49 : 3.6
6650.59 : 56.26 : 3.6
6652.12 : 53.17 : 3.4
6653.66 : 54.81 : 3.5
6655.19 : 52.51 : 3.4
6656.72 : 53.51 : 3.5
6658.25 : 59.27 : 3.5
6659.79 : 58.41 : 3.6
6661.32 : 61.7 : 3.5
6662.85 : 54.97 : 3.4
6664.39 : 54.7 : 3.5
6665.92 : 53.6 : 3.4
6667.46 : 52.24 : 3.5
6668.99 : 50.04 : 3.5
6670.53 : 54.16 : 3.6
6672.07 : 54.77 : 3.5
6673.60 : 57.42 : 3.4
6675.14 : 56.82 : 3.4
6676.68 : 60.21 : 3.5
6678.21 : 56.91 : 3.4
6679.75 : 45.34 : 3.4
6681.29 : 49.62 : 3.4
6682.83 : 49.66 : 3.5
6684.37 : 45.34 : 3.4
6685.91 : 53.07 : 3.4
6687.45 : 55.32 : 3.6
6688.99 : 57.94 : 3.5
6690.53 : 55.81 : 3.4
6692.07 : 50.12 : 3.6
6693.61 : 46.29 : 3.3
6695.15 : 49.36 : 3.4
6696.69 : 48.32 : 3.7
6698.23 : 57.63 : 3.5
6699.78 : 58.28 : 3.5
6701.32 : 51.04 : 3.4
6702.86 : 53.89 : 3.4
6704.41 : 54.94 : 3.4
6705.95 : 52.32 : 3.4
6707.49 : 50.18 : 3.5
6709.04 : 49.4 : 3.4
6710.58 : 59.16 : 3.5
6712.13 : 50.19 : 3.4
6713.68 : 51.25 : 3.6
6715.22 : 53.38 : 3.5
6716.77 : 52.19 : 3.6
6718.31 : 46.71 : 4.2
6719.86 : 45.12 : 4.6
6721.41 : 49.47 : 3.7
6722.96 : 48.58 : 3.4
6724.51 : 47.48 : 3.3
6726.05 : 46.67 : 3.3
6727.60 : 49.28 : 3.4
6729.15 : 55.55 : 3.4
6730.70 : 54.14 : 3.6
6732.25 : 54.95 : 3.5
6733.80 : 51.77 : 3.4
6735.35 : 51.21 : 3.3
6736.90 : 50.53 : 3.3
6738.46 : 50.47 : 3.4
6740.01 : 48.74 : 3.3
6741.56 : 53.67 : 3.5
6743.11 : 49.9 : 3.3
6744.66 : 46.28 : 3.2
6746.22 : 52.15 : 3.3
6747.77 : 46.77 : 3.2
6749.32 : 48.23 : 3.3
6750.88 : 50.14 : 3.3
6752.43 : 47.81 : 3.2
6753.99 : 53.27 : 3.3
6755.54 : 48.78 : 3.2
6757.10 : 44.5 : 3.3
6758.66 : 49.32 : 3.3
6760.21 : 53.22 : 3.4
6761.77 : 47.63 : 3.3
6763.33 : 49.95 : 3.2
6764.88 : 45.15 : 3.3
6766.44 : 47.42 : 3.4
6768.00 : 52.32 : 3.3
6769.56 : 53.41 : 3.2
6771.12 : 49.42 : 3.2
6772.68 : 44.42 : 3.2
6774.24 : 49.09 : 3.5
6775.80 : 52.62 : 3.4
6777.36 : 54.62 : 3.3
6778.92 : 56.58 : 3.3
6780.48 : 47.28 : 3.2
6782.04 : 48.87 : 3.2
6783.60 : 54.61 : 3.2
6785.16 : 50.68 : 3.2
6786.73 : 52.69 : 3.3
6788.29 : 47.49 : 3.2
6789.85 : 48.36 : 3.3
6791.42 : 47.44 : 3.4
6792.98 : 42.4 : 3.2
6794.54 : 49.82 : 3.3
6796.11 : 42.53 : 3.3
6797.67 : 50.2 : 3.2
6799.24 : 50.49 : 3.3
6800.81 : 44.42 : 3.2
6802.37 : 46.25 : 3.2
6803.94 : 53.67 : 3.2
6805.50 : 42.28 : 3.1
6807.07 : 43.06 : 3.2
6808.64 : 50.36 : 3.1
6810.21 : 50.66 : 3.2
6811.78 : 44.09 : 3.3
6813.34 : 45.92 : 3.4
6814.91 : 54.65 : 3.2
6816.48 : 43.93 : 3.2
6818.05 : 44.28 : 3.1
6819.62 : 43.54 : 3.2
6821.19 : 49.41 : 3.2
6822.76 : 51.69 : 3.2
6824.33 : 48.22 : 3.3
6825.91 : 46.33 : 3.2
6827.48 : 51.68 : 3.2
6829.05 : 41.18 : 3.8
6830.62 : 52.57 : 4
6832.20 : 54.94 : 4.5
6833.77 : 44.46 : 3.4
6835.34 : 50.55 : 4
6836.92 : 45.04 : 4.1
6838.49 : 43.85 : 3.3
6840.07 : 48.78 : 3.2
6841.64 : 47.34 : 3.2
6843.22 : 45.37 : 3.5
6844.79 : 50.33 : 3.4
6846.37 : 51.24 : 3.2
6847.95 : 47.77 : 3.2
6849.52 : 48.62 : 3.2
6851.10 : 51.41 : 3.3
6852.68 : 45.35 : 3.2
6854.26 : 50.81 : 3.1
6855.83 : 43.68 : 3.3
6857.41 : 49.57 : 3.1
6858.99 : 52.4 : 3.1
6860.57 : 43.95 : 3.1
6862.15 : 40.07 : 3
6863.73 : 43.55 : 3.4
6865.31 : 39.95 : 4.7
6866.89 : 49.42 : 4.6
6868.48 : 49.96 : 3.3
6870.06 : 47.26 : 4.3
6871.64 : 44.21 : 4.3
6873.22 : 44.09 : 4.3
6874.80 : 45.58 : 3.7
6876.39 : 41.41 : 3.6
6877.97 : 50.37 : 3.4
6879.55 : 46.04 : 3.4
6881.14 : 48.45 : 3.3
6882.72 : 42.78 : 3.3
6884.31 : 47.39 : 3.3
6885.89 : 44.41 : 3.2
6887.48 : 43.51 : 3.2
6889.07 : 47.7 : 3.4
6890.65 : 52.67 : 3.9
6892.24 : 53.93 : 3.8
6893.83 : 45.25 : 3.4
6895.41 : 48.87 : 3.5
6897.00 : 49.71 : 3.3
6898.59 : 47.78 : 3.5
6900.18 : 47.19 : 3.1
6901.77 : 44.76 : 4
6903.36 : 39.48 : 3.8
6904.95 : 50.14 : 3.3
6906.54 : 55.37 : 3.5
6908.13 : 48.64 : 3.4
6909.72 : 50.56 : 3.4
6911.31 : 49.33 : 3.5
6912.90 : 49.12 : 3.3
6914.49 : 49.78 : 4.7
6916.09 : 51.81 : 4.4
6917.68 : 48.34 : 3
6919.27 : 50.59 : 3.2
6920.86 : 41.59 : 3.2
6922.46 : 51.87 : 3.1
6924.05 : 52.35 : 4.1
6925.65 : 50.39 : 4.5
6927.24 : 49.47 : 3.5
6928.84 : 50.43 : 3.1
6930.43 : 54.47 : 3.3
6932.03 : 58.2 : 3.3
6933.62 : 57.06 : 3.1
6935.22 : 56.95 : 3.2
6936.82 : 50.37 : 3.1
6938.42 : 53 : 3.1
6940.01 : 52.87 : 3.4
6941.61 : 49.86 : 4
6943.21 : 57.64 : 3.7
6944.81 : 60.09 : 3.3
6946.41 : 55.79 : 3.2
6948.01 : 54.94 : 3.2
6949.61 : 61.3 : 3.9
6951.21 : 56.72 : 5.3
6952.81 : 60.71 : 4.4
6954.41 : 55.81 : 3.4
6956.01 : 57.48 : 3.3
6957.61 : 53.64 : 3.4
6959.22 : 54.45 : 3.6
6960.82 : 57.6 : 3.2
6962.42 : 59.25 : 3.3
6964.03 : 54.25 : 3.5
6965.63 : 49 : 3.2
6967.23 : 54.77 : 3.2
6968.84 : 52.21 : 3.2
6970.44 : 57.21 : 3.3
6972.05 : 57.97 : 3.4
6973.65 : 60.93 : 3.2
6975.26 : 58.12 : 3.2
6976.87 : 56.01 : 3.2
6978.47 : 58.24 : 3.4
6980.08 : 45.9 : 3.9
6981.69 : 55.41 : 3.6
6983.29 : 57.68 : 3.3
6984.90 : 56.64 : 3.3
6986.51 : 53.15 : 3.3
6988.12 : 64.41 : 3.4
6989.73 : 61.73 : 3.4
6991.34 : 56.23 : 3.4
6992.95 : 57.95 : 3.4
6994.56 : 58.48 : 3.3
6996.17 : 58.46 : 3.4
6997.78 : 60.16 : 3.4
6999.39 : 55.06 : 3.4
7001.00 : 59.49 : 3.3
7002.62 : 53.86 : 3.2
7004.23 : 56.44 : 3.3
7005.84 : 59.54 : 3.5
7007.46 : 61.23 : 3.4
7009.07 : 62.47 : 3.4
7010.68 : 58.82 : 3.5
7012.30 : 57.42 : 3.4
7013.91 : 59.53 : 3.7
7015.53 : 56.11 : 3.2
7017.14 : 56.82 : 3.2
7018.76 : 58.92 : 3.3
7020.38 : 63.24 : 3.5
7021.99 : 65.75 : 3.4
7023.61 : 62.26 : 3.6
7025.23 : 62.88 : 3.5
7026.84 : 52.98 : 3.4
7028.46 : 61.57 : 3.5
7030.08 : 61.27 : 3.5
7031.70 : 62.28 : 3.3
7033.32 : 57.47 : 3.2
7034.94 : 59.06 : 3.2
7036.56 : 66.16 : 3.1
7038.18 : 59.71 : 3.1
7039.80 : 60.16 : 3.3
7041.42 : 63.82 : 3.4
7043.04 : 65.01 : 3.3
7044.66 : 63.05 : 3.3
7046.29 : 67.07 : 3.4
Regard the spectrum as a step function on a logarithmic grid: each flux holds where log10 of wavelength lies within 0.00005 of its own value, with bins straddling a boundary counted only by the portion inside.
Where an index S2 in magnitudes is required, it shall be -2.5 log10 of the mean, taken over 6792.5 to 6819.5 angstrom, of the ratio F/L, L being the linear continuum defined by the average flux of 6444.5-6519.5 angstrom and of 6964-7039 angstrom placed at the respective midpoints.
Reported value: 0.22 mag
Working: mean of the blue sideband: 56.6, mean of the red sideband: 58.2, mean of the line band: 47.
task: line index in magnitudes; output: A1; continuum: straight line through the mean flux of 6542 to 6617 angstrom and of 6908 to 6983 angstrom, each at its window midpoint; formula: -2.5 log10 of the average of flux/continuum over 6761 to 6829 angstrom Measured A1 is 0.157 mag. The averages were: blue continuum 59.1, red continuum 54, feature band 48.5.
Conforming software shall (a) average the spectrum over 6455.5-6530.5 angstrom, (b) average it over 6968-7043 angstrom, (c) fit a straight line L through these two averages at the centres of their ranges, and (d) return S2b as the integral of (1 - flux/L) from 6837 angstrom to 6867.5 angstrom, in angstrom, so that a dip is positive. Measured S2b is 5.93 angstrom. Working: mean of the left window 57.1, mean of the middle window 47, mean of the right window 58.8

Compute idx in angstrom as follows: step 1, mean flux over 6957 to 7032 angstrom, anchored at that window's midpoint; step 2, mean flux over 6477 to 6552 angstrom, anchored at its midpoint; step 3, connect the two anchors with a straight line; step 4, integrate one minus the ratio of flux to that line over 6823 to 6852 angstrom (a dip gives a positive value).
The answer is 4.9 angstrom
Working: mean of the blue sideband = 59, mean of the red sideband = 57.8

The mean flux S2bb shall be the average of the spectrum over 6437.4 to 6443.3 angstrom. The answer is 49.6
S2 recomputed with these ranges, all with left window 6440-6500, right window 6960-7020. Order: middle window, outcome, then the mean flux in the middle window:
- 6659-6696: 0.05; 53.5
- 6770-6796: 0.14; 49.6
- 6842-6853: 0.17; 48.7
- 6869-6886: 0.23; 45.8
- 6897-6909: 0.19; 47.8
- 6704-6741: 0.11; 51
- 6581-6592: -0.07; 59.6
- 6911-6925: 0.15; 49.4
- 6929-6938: 0.04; 55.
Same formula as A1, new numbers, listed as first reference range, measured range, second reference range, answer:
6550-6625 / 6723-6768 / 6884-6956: 0.11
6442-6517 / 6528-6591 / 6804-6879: -0.11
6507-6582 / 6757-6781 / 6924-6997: 0.16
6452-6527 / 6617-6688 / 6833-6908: -0.06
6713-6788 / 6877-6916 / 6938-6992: 0.13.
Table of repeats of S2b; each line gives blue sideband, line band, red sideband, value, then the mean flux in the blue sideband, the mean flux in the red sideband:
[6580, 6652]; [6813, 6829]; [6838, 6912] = 0.57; 57.9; 47.3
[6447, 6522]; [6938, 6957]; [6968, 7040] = 0.65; 56.7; 58.6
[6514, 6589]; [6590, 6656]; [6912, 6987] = 2.13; 60.5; 54.3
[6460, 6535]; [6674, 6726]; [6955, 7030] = 4.98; 57.1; 57.7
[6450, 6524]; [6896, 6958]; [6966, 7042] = 6.50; 56.7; 58.6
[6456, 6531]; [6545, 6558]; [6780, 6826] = -1.22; 57.2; 47.9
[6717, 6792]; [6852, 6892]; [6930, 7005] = 5.36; 49.9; 56.3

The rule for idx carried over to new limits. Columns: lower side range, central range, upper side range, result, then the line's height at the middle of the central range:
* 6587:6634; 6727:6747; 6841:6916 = 0.6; 53.1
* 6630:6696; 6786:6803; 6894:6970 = 1.9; 53.6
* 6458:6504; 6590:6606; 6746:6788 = -1.2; 53.1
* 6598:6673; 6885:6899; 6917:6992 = 1.8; 55.4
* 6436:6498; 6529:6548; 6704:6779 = -2.6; 54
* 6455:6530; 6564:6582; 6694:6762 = -0.8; 54.9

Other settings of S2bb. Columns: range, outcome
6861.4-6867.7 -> 43.2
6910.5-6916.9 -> 50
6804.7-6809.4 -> 45.3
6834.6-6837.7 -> 47.7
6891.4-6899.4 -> 49.1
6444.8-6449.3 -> 61.3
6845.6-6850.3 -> 49.2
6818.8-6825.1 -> 48.2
